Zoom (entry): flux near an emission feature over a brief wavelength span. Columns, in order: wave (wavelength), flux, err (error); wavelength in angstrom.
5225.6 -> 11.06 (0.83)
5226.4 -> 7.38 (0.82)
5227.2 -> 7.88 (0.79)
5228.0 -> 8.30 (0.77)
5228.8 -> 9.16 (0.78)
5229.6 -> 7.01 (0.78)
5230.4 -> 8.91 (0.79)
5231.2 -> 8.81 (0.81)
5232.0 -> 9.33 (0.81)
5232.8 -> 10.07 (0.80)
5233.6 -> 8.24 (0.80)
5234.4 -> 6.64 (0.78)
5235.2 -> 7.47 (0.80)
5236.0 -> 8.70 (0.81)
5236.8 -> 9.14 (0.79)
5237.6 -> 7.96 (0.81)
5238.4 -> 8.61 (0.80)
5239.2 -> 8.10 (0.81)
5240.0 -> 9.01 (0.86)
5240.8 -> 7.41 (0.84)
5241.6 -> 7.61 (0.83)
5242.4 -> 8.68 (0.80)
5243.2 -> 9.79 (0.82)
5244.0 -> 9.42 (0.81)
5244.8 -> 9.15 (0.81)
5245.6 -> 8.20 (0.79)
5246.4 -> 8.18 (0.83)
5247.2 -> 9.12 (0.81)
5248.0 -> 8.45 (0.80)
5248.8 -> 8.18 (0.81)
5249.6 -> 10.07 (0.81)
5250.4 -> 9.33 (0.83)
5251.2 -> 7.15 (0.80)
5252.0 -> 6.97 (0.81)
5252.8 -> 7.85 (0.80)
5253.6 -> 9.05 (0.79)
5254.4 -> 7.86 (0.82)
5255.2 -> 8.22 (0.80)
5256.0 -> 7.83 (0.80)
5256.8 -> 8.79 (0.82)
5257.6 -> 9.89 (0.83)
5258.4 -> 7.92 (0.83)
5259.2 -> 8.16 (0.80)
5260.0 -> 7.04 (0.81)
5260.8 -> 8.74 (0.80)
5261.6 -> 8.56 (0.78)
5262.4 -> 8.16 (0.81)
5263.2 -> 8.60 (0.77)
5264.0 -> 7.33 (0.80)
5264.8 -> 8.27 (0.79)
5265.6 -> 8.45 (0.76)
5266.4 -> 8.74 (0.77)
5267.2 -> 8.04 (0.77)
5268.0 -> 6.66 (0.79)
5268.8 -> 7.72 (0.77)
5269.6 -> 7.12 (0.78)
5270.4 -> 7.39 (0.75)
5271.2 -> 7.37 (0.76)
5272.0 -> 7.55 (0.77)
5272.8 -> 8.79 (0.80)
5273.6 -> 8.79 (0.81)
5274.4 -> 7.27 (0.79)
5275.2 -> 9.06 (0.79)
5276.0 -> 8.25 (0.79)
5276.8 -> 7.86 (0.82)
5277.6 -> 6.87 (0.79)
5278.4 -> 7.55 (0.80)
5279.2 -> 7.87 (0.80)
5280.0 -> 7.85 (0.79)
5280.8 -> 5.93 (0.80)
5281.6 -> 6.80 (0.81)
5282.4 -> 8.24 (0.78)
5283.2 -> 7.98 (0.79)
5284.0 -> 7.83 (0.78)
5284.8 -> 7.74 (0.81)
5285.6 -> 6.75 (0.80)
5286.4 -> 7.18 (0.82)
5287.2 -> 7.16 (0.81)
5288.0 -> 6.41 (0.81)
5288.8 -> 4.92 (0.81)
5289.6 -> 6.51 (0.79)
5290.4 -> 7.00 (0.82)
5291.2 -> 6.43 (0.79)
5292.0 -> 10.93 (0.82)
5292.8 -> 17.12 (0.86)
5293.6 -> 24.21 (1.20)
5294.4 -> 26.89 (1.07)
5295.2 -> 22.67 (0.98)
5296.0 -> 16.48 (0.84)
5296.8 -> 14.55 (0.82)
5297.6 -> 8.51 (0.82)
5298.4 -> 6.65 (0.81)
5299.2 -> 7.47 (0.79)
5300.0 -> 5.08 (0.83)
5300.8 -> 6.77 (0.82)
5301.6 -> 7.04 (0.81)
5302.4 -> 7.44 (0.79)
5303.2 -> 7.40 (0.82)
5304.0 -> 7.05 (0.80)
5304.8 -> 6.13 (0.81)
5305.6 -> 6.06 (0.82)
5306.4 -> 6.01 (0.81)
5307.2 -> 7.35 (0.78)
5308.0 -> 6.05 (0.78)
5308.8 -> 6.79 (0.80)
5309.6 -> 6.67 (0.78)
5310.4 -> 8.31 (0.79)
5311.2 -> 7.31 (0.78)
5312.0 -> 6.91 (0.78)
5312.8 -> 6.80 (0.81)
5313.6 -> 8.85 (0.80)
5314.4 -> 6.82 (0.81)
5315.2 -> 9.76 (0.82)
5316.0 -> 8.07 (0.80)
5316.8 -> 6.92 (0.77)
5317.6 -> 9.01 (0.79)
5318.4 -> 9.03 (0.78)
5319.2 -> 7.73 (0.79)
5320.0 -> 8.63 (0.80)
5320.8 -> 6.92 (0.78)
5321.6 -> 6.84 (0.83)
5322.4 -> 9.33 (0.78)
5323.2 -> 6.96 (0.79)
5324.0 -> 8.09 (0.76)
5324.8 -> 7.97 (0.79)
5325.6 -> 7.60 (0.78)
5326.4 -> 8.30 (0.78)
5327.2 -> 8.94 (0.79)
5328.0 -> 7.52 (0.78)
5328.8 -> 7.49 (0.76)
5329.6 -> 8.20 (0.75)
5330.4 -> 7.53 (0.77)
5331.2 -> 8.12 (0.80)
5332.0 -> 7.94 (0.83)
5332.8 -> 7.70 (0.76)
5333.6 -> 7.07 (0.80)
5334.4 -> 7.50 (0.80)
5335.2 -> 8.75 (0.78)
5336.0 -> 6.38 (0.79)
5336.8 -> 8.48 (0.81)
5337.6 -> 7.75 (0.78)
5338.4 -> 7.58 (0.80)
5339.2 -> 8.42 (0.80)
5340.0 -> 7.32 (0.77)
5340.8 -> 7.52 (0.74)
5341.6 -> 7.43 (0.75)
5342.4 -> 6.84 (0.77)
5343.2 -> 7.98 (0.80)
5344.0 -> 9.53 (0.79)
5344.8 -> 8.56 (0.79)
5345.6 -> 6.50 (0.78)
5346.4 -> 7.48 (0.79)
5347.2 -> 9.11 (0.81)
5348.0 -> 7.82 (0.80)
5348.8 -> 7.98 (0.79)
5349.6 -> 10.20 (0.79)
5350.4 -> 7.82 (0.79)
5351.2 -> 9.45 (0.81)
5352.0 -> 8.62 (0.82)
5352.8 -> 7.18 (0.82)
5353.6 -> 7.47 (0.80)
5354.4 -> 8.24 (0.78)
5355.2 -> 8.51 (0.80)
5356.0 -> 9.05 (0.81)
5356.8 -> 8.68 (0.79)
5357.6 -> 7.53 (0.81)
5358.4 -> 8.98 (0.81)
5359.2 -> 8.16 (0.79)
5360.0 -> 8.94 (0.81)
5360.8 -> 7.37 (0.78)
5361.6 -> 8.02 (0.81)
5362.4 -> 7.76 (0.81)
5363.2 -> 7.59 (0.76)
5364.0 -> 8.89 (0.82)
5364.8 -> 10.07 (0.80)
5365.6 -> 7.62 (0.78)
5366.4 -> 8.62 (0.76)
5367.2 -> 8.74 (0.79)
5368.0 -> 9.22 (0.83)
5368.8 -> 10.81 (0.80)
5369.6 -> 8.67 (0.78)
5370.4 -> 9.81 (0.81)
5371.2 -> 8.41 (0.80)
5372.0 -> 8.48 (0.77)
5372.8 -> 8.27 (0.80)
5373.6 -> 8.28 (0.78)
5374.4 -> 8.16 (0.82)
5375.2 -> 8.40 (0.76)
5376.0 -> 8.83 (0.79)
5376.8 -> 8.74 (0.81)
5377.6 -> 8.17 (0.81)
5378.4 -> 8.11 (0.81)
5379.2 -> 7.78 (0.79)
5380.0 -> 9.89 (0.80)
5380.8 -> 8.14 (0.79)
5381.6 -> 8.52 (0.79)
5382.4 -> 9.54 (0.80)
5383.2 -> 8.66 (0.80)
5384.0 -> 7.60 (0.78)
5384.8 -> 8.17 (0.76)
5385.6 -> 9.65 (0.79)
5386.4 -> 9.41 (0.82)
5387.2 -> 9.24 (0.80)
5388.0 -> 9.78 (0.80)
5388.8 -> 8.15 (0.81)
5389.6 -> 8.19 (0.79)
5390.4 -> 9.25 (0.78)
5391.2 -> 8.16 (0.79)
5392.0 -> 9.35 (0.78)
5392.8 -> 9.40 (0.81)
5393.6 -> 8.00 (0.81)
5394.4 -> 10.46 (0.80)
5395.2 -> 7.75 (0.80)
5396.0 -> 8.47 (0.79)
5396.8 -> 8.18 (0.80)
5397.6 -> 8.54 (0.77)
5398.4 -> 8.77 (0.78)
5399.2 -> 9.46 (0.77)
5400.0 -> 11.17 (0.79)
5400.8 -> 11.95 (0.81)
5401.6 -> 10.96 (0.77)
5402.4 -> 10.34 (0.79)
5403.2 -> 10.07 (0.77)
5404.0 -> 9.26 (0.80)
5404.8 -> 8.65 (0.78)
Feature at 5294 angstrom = H-beta 4861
